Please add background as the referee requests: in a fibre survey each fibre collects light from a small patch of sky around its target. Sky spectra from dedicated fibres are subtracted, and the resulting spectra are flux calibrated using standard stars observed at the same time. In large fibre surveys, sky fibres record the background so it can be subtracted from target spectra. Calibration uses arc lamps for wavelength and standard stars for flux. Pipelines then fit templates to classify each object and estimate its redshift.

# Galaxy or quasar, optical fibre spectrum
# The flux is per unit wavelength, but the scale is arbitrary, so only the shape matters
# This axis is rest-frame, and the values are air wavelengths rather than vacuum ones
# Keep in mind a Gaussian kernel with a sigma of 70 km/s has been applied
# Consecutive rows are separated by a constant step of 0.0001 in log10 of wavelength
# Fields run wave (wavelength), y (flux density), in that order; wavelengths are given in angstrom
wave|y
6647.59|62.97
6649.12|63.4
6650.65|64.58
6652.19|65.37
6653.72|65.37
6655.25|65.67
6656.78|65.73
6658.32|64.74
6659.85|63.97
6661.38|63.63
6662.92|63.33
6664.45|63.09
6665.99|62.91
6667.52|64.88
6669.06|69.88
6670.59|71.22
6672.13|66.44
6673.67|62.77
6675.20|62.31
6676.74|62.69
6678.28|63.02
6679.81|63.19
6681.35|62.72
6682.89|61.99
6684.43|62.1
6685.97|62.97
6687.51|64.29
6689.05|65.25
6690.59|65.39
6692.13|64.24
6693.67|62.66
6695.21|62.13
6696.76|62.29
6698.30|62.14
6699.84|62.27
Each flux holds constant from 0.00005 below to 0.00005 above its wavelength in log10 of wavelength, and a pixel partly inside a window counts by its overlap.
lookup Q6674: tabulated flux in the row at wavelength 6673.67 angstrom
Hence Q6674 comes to 62.77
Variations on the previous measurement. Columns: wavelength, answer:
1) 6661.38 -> 63.63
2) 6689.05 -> 65.25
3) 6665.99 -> 62.91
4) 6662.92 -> 63.33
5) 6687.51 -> 64.29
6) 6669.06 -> 69.88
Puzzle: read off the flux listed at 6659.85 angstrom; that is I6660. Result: 63.97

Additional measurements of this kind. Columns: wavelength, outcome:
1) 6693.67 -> 62.66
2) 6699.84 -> 62.27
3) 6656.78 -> 65.73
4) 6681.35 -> 62.72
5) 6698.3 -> 62.14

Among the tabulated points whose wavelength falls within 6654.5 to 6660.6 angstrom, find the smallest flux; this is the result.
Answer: 63.97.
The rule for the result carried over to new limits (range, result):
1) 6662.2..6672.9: 62.91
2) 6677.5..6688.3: 61.99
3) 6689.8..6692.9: 64.24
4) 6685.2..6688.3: 62.97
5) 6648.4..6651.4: 63.4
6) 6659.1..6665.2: 63.09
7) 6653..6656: 65.37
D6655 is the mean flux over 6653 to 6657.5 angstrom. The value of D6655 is 65.7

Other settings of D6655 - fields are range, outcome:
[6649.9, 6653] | 64.8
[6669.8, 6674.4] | 66.8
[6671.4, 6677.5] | 63.5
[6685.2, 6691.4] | 64.5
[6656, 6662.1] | 64.6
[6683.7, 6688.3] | 63.1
